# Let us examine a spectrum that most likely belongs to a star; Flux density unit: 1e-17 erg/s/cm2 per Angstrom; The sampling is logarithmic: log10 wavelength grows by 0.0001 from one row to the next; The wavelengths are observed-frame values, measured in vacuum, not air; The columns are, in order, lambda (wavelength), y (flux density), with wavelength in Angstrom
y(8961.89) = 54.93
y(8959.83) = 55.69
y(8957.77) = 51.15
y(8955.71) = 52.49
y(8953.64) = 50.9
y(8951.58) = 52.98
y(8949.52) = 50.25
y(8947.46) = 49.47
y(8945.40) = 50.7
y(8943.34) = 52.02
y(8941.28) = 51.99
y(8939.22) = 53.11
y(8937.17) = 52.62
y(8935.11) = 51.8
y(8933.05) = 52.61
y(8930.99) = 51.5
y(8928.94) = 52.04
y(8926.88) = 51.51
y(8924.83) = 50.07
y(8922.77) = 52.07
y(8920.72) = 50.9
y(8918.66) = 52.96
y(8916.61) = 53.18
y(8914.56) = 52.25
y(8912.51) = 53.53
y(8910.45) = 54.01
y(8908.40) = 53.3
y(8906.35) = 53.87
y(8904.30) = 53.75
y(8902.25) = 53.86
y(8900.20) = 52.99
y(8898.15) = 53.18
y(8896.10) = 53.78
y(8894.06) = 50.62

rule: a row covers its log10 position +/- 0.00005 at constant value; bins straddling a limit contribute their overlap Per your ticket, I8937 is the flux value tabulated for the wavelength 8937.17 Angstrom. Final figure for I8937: 52.62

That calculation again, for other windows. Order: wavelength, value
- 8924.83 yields 50.07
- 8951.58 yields 52.98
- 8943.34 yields 52.02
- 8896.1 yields 53.78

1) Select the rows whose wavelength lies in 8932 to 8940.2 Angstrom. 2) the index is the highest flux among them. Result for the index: 53.11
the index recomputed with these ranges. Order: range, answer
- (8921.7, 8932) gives 52.07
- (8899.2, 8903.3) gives 53.86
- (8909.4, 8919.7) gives 54.01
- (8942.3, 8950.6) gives 52.02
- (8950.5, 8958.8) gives 52.98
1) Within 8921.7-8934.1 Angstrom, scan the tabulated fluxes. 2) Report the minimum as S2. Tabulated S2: 50.07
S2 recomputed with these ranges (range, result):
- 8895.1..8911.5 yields 52.99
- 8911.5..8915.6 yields 52.25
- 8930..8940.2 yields 51.5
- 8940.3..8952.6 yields 49.47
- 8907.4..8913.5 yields 53.3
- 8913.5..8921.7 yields 50.9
